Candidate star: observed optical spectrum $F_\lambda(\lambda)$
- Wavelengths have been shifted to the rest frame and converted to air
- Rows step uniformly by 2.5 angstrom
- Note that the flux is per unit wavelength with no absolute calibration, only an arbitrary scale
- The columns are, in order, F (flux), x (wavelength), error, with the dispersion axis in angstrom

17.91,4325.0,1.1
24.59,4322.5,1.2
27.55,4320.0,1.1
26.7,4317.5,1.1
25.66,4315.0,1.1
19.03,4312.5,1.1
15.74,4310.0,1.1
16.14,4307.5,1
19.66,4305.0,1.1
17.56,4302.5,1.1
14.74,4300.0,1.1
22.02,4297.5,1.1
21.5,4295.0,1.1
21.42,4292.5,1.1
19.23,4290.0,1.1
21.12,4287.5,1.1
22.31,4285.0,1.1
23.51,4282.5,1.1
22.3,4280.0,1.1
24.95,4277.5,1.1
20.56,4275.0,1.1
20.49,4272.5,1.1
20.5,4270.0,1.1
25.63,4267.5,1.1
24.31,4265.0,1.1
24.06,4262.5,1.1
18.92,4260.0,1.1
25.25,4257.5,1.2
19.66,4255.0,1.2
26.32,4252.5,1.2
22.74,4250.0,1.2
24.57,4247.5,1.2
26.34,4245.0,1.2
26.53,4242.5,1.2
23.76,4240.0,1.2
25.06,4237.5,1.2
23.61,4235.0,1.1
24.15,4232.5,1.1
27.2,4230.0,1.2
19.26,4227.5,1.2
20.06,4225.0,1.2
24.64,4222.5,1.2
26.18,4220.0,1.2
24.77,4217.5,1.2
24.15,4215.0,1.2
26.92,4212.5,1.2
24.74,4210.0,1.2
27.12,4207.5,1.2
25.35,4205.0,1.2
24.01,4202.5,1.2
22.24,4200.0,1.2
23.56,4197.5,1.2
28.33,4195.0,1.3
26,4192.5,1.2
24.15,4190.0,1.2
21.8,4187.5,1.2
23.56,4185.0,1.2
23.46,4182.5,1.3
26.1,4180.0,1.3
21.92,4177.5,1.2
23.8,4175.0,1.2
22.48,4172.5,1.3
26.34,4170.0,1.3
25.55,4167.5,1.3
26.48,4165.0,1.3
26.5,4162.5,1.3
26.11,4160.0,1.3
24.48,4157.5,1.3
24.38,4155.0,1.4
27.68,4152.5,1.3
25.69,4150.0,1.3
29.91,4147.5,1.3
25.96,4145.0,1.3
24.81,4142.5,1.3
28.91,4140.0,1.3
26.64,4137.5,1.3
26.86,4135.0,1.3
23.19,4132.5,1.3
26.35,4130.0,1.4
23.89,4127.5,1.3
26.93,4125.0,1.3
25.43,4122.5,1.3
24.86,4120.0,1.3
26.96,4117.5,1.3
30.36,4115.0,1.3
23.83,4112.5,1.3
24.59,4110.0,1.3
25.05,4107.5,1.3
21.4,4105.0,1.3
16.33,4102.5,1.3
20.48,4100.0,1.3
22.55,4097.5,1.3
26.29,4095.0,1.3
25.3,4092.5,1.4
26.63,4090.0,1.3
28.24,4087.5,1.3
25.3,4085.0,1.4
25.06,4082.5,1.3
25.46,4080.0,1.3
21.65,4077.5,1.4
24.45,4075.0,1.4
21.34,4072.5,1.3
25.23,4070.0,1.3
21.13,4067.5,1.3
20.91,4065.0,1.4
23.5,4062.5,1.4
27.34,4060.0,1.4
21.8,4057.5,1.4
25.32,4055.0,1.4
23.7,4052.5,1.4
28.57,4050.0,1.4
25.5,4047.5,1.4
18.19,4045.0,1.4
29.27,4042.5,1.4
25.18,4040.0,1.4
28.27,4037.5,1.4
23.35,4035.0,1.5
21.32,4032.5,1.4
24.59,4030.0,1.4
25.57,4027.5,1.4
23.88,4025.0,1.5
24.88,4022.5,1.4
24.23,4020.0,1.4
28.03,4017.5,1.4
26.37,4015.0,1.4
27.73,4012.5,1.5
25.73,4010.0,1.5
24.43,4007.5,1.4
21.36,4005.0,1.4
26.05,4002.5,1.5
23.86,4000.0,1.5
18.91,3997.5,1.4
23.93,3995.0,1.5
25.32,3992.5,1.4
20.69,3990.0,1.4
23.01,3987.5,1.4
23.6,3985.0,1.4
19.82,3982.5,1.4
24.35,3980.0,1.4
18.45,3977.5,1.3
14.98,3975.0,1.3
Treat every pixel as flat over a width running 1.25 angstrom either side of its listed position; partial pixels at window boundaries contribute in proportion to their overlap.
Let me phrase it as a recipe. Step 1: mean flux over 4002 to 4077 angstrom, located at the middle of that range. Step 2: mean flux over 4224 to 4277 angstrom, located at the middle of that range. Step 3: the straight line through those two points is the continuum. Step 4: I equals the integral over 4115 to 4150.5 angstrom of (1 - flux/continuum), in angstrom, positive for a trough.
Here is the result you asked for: -3.45 angstrom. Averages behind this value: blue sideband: 24.5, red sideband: 23.3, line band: 26.3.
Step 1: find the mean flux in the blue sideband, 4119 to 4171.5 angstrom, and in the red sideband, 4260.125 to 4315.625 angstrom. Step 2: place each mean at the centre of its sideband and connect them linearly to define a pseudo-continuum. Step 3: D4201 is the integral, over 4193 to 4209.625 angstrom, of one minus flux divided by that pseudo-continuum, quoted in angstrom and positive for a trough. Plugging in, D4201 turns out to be -0.76 angstrom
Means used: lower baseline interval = 26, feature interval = 25.1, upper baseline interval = 20.9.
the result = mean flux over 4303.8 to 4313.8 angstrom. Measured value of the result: 17.7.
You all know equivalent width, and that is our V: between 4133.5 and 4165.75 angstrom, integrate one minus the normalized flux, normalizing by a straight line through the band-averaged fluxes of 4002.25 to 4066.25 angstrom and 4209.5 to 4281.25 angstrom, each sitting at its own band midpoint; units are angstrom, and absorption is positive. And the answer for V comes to -3.0 angstrom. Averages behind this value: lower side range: 24.8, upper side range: 23.7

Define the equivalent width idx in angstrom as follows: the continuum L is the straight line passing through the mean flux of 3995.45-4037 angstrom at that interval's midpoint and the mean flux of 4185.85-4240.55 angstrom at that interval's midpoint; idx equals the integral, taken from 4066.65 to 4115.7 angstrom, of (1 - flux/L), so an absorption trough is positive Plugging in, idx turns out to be 0.9 angstrom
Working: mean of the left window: 24.5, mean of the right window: 24.4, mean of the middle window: 24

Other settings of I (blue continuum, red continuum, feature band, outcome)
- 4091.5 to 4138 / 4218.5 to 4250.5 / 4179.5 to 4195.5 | -0.1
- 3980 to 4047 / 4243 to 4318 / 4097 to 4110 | 1.1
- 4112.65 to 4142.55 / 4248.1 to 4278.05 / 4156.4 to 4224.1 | -0.5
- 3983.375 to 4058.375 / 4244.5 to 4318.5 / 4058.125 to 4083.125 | 0.4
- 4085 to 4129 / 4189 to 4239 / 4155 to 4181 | -0.3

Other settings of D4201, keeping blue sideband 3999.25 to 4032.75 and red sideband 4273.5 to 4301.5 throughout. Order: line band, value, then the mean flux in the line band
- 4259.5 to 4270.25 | -0.8 angstrom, 23.1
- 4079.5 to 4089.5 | -0.9 angstrom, 26.1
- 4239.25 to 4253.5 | -2.2 angstrom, 25.1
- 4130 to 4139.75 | -1.1 angstrom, 26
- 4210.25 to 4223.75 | -1.9 angstrom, 25.3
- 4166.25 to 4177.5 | -0.7 angstrom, 24.3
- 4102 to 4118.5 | -0.5 angstrom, 24.4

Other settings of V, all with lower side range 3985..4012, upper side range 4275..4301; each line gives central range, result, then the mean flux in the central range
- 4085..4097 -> -1.8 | 26.2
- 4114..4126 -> -2.3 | 26.8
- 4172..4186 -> -0.9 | 23.6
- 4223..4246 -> -2.4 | 24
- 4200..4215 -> -2.3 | 25.2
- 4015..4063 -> -3.7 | 24.9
